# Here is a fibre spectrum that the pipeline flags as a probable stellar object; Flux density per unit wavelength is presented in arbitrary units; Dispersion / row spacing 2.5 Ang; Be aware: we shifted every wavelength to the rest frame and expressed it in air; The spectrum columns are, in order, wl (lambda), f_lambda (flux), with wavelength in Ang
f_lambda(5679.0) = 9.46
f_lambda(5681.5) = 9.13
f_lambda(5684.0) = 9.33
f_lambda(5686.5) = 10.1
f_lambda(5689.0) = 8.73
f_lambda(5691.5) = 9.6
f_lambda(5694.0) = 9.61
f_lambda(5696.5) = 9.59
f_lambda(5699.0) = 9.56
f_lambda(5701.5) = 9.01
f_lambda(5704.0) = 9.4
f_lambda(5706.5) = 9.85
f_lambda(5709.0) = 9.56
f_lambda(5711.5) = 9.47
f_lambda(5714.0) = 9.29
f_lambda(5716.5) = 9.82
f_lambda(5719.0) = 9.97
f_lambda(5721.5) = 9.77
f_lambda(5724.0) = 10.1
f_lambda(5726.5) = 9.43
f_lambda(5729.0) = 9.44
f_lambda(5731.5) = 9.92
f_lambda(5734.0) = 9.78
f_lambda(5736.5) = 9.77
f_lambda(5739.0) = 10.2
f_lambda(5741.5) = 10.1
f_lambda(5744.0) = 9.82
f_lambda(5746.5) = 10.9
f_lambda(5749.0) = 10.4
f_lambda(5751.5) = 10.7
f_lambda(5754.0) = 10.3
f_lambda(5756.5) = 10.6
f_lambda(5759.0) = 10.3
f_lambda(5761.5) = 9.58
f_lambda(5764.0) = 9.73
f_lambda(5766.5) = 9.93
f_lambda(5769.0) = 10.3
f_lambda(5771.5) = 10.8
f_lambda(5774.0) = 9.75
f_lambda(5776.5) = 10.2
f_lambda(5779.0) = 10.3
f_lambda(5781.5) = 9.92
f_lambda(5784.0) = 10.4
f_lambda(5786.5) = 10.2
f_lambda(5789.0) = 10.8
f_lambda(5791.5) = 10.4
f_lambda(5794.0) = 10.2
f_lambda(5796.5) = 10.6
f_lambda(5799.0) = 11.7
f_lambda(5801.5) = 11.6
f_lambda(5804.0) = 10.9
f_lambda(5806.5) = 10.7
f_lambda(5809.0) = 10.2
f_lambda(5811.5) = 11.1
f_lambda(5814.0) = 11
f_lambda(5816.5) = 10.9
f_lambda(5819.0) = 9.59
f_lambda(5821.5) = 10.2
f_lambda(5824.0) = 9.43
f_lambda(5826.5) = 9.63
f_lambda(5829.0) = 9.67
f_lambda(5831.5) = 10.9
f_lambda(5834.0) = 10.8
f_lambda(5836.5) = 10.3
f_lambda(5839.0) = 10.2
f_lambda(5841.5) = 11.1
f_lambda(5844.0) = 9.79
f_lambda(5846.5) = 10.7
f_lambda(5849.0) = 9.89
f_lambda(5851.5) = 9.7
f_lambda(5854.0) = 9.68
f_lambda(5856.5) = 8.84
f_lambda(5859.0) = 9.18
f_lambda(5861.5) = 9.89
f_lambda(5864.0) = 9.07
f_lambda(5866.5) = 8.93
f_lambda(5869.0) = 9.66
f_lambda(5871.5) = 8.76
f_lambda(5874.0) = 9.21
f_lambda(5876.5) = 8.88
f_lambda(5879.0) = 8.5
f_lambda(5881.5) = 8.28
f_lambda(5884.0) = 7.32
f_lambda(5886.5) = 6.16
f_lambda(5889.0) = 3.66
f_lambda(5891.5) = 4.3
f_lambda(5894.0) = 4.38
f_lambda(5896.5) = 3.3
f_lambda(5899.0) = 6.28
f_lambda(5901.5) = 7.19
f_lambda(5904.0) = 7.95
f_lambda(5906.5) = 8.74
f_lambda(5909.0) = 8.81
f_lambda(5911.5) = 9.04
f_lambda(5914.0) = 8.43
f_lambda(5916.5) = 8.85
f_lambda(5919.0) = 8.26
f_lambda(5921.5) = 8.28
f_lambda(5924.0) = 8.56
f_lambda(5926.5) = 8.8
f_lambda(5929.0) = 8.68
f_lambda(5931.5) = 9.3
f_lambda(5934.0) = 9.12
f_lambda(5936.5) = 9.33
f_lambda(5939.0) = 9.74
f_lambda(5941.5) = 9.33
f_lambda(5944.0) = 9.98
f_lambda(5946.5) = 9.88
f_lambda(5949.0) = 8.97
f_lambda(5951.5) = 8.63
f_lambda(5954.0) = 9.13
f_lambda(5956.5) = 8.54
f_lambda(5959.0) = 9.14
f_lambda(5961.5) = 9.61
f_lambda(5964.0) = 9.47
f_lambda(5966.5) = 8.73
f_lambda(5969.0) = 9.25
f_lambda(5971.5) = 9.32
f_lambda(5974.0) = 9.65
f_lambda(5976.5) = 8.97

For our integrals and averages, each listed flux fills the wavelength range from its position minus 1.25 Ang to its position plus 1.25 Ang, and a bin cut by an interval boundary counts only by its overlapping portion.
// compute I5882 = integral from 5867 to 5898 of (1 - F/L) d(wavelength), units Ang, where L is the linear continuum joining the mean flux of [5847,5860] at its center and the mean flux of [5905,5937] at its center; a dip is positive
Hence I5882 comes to 7.8 Ang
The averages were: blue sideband 9.54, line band 6.91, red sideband 8.77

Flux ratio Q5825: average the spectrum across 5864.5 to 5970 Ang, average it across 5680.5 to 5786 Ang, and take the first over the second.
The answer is 0.84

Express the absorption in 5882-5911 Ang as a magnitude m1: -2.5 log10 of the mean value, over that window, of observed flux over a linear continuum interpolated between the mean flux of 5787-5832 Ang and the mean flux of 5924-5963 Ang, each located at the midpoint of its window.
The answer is 0.46 mag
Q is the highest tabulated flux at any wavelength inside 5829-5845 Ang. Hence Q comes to 11.1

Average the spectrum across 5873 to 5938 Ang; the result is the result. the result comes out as 7.68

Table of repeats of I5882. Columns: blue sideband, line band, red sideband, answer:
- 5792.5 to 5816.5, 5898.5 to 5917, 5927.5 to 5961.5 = 2.8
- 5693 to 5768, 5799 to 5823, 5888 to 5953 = -4.3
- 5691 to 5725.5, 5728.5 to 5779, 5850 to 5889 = -4.3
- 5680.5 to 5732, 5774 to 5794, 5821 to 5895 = -2.3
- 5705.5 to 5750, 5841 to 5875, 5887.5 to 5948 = -4.1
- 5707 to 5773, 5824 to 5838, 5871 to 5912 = -3.4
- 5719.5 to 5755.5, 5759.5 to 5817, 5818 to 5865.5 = -2.8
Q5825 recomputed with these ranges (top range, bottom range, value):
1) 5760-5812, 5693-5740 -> 1.08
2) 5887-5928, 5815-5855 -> 0.71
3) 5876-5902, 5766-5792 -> 0.59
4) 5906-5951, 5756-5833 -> 0.87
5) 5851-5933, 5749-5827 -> 0.77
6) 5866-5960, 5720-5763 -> 0.81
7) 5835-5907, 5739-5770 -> 0.81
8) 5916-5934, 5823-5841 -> 0.85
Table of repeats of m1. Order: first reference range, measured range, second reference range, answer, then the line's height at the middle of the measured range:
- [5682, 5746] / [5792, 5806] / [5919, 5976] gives -0.16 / 9.47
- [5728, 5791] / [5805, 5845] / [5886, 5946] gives -0.13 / 9.19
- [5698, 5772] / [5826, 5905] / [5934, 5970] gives 0.13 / 9.52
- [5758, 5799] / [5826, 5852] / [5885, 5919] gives -0.20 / 8.54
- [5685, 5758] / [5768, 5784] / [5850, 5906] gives -0.13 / 9.09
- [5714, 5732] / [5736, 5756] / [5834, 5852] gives -0.05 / 9.85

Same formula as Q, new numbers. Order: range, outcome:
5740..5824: 11.7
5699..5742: 10.2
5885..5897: 6.16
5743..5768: 10.9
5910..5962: 9.98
